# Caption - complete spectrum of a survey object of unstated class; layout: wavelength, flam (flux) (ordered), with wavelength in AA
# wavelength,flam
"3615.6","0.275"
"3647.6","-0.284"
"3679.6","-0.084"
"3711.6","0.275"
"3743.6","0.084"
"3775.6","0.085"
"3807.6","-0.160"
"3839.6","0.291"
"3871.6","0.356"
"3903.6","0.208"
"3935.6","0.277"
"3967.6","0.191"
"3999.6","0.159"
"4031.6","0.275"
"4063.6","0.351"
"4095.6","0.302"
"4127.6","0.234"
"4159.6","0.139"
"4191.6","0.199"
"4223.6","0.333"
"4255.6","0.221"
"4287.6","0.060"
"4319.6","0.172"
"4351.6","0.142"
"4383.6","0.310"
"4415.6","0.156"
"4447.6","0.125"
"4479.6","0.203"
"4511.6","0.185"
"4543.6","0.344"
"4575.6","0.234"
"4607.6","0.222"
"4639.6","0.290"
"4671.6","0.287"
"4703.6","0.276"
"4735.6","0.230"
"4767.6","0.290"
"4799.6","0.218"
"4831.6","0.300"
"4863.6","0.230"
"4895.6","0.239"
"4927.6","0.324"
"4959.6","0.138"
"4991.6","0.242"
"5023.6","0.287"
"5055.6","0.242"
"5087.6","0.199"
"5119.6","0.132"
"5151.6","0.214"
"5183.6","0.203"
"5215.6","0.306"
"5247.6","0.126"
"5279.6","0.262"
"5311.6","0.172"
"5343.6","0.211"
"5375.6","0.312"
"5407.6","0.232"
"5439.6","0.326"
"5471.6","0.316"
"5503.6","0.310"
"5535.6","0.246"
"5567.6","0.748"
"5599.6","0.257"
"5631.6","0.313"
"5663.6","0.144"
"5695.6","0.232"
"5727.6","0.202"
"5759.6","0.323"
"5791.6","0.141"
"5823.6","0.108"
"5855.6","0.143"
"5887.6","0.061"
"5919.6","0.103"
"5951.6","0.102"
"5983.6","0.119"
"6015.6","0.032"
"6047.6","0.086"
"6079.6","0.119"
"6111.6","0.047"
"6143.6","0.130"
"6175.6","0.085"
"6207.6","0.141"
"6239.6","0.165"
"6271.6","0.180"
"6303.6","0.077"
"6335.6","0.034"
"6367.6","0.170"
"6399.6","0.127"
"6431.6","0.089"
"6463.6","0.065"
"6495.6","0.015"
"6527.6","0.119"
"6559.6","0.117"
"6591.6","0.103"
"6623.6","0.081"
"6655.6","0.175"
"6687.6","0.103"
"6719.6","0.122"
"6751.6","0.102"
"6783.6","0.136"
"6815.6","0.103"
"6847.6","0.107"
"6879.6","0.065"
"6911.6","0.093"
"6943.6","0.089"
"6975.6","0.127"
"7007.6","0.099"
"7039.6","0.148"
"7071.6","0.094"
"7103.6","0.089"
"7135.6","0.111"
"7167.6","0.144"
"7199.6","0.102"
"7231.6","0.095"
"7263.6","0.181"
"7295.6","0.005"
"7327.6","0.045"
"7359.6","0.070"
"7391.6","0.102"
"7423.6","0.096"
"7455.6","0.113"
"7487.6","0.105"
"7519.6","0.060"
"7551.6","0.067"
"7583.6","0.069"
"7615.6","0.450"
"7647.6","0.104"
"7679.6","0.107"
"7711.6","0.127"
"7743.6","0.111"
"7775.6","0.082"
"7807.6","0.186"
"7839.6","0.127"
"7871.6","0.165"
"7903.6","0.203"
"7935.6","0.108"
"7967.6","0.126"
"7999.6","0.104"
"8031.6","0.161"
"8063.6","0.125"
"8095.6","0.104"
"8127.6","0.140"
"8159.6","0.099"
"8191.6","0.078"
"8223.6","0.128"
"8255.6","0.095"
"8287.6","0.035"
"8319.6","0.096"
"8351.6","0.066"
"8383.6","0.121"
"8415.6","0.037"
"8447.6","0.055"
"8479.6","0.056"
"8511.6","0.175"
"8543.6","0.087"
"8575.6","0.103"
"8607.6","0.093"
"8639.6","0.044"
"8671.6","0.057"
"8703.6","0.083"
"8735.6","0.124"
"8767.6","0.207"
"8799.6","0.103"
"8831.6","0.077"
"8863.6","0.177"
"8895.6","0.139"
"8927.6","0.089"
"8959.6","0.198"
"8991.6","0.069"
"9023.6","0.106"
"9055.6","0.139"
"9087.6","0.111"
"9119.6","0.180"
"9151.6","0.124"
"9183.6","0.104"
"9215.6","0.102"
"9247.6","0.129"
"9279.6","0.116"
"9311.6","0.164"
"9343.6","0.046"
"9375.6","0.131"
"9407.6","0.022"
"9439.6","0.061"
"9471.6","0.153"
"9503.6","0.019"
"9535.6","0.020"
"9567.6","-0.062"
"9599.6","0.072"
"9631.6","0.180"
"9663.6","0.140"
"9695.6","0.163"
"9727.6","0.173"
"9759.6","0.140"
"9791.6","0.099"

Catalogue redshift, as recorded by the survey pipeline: 1.04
